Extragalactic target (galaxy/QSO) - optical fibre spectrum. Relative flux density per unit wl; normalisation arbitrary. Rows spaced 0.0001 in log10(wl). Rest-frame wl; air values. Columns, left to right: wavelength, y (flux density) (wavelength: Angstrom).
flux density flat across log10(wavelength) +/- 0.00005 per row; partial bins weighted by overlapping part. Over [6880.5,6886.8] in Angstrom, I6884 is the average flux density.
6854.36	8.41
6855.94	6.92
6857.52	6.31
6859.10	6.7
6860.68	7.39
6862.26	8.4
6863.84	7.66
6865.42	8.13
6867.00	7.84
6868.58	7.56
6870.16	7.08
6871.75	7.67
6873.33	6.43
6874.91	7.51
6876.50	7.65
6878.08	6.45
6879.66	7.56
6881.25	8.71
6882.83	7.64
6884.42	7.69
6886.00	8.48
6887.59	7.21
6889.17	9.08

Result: 8.13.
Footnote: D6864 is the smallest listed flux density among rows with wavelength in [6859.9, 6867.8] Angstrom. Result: 7.39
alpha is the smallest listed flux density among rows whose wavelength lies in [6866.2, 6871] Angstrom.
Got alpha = 7.08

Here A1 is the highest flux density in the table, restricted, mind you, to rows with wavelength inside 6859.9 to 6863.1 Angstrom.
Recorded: 8.4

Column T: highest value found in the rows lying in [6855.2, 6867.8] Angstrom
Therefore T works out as 8.4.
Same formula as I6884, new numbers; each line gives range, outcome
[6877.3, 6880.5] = 7.03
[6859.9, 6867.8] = 7.89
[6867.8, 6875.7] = 7.25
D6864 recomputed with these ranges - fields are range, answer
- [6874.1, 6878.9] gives 6.45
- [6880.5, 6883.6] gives 7.64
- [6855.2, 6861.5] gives 6.31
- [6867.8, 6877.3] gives 6.43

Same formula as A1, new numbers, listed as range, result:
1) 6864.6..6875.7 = 8.13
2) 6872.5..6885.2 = 8.71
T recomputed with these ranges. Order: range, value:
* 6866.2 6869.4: 7.84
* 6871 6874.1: 7.67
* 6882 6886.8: 8.48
